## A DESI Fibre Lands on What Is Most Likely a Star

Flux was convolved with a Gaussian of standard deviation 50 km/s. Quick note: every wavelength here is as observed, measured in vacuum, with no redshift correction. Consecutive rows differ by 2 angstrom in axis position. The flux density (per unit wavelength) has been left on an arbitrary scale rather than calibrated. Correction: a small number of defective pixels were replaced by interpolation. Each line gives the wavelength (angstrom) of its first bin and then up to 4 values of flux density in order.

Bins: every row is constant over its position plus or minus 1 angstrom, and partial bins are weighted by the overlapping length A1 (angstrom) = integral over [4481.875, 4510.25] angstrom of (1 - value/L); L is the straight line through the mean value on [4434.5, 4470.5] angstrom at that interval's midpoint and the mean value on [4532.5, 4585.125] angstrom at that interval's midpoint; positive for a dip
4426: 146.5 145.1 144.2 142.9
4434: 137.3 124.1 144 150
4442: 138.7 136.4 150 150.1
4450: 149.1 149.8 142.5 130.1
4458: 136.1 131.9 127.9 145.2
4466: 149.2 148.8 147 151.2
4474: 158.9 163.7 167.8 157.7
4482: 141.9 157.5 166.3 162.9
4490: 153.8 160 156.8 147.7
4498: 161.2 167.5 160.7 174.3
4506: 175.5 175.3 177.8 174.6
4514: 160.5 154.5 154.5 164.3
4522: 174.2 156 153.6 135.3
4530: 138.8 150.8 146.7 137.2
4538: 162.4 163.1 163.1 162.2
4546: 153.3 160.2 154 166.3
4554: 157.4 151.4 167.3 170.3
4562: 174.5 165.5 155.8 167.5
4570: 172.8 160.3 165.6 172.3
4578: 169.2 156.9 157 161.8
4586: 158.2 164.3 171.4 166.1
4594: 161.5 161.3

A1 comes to -2.5 angstrom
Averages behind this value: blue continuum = 142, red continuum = 161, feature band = 163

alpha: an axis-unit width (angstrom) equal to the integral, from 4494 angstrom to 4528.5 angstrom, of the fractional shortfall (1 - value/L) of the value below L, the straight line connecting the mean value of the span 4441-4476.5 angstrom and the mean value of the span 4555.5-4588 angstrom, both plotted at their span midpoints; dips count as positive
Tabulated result -2.1 angstrom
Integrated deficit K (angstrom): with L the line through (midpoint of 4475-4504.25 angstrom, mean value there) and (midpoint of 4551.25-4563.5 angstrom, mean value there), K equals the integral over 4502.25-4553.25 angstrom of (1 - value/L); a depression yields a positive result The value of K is 0.9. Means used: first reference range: 160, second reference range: 165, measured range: 160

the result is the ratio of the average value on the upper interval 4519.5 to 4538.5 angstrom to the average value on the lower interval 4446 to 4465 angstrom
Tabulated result 1.07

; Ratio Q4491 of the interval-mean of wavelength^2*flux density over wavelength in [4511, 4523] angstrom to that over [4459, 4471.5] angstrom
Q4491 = 1.18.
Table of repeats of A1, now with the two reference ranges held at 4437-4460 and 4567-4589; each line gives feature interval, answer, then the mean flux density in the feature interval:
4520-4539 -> 0.6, 151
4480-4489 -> -0.5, 157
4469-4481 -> -0.9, 158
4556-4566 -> -0.3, 166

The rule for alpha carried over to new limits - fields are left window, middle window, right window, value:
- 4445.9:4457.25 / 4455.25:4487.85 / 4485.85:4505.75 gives 0.7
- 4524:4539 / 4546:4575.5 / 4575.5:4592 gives -1.3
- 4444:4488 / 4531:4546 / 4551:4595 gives 0.4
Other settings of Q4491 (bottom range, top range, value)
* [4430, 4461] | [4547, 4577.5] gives 1.23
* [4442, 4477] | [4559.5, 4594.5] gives 1.20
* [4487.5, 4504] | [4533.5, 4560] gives 1.01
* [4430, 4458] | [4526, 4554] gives 1.13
